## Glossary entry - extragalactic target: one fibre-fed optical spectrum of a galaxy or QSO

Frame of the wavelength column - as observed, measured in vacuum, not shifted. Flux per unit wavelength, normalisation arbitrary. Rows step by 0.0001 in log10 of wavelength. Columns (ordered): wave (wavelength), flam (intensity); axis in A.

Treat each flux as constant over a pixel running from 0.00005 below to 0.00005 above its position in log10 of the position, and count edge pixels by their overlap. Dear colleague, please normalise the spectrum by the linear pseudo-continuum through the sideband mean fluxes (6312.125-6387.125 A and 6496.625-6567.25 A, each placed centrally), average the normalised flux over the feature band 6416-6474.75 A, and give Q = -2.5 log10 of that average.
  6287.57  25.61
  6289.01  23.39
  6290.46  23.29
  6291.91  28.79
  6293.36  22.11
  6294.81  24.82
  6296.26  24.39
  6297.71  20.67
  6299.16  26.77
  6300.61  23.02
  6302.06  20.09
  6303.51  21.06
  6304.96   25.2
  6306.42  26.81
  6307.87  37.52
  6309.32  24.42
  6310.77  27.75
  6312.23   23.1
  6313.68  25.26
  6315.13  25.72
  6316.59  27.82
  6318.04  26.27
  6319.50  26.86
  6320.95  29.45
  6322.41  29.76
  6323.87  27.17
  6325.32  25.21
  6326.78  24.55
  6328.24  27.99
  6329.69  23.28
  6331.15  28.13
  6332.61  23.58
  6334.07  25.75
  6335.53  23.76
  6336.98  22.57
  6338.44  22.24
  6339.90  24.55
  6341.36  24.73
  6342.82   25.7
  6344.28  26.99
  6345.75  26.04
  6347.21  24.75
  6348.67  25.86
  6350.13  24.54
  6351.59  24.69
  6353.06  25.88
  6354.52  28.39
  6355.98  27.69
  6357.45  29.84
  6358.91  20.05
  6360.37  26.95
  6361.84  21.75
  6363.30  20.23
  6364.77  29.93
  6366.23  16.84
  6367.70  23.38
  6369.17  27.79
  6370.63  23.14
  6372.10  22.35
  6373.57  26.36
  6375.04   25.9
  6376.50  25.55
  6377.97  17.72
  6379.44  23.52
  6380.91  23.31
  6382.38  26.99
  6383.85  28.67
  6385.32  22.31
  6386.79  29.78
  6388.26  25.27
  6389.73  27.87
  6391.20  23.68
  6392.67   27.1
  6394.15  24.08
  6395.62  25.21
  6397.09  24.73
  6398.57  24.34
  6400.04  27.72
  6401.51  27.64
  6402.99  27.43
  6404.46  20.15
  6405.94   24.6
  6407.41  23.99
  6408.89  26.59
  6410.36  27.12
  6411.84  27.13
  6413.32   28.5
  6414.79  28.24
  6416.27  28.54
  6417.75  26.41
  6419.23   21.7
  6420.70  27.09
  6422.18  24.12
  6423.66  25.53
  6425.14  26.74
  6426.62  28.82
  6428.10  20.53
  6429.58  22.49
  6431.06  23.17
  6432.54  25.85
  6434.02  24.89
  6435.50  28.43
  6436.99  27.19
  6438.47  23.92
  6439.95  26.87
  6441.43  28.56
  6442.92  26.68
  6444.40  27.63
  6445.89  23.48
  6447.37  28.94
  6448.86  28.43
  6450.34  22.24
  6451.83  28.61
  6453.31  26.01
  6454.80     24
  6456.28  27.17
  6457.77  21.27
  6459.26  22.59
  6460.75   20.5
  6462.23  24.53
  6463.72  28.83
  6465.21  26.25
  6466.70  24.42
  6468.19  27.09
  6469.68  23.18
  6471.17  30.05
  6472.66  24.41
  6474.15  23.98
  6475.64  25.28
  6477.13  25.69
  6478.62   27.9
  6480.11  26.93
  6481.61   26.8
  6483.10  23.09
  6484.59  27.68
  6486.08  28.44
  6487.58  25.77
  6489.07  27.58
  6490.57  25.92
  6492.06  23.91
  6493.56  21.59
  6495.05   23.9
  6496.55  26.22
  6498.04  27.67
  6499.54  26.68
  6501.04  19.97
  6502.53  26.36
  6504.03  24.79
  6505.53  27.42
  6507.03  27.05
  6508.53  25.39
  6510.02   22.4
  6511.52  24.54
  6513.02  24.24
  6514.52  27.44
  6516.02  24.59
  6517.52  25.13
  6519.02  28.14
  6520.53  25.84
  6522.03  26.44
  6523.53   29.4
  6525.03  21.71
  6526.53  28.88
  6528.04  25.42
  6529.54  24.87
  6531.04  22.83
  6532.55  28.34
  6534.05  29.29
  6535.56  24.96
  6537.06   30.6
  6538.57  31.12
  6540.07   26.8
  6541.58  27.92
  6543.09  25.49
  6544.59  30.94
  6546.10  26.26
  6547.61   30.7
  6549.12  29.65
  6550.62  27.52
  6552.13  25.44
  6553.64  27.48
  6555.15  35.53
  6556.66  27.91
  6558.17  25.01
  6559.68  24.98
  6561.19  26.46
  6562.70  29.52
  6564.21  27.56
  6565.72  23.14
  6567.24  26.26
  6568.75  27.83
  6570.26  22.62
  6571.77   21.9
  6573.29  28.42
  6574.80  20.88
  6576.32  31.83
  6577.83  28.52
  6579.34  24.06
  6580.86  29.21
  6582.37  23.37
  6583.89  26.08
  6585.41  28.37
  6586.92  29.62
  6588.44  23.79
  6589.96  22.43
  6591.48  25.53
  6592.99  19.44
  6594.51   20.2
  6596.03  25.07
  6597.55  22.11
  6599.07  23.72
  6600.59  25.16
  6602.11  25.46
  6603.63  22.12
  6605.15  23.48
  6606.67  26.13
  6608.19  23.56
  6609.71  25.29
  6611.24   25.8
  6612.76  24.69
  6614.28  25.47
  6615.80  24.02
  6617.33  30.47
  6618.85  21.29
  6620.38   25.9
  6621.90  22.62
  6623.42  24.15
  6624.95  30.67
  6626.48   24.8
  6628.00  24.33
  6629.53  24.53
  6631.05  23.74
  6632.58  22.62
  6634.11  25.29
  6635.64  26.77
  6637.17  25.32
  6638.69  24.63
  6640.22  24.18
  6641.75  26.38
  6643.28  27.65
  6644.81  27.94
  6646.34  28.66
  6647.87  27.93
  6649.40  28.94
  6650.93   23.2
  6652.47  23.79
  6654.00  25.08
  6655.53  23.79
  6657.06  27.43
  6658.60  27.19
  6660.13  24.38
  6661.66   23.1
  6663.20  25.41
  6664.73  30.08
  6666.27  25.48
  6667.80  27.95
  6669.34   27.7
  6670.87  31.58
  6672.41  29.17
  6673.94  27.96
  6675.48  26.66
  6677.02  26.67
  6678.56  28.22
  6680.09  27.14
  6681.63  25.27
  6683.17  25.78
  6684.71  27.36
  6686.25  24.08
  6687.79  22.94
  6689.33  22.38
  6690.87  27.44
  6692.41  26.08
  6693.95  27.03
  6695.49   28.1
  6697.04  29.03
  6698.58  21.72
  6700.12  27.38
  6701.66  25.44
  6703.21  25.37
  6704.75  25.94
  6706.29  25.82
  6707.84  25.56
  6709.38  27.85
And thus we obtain 0.02 mag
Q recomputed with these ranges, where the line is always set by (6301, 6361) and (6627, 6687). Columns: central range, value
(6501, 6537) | 0.01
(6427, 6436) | 0.07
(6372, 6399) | 0.03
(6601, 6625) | 0.05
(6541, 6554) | -0.07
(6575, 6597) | 0.03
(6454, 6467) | 0.07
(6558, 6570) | -0.01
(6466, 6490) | -0.01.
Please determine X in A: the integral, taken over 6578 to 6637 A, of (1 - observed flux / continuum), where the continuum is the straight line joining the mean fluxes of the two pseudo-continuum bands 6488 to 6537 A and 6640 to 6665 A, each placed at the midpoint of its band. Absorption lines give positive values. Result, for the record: 2.7 A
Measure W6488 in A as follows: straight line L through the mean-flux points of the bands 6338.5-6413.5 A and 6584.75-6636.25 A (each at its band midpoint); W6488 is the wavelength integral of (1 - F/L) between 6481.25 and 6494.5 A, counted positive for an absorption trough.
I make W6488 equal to -0.36 A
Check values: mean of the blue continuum 25.1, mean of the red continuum 24.7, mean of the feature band 25.6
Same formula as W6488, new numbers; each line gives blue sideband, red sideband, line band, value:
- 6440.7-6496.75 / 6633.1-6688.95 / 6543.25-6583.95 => -1.5 A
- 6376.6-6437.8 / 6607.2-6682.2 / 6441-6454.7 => -0.5 A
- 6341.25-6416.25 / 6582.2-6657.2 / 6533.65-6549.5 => -2.1 A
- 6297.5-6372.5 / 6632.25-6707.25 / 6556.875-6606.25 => 1.6 A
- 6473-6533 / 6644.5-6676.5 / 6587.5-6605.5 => 2.1 A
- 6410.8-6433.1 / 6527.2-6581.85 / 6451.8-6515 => 2.3 A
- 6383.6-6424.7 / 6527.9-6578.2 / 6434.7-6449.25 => -0.4 A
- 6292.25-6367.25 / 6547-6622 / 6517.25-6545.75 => -1.6 A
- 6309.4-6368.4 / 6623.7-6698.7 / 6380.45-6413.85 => -0.4 A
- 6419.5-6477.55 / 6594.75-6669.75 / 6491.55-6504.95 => 0.4 A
